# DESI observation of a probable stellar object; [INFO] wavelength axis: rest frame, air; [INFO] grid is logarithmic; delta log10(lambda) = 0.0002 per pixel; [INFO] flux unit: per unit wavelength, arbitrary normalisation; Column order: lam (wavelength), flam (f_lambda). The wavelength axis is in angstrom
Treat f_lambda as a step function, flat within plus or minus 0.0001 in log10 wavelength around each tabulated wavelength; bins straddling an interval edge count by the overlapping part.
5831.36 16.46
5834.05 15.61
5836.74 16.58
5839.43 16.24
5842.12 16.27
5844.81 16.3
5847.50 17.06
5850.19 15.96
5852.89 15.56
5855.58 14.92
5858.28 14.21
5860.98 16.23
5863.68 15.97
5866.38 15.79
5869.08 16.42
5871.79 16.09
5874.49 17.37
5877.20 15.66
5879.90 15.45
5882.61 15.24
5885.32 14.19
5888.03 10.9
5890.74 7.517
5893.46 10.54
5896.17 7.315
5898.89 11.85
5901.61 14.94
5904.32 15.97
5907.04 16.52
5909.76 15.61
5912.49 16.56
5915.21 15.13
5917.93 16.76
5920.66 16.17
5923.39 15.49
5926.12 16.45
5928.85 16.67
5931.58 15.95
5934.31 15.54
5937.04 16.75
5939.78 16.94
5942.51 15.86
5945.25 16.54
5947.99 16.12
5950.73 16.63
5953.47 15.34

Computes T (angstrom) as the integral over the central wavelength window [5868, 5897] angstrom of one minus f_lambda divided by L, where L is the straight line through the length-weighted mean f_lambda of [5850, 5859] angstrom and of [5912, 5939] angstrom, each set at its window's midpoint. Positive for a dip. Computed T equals 3.9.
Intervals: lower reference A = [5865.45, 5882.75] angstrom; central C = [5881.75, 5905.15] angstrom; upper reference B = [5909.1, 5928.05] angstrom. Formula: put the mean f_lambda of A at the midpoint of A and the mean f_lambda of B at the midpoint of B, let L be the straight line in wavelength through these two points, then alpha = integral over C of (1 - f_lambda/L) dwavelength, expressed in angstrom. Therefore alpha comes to 6.1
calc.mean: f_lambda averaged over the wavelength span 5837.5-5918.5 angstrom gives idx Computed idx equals 14.8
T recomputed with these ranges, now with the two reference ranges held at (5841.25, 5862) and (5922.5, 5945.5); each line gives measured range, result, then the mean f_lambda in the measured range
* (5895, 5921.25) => 2.3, 14.7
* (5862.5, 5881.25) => -0.2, 16.1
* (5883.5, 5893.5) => 3.1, 11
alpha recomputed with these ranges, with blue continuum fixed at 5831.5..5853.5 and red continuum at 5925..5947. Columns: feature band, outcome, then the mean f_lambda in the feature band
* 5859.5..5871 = 0.1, 16.1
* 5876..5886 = 0.7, 15.2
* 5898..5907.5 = 0.9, 14.8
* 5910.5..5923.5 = 0.2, 16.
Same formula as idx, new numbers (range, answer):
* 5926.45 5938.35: 16.3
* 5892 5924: 14.4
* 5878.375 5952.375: 14.8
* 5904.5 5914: 16.2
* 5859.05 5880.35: 16.1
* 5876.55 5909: 13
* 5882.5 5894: 11.4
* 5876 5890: 14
